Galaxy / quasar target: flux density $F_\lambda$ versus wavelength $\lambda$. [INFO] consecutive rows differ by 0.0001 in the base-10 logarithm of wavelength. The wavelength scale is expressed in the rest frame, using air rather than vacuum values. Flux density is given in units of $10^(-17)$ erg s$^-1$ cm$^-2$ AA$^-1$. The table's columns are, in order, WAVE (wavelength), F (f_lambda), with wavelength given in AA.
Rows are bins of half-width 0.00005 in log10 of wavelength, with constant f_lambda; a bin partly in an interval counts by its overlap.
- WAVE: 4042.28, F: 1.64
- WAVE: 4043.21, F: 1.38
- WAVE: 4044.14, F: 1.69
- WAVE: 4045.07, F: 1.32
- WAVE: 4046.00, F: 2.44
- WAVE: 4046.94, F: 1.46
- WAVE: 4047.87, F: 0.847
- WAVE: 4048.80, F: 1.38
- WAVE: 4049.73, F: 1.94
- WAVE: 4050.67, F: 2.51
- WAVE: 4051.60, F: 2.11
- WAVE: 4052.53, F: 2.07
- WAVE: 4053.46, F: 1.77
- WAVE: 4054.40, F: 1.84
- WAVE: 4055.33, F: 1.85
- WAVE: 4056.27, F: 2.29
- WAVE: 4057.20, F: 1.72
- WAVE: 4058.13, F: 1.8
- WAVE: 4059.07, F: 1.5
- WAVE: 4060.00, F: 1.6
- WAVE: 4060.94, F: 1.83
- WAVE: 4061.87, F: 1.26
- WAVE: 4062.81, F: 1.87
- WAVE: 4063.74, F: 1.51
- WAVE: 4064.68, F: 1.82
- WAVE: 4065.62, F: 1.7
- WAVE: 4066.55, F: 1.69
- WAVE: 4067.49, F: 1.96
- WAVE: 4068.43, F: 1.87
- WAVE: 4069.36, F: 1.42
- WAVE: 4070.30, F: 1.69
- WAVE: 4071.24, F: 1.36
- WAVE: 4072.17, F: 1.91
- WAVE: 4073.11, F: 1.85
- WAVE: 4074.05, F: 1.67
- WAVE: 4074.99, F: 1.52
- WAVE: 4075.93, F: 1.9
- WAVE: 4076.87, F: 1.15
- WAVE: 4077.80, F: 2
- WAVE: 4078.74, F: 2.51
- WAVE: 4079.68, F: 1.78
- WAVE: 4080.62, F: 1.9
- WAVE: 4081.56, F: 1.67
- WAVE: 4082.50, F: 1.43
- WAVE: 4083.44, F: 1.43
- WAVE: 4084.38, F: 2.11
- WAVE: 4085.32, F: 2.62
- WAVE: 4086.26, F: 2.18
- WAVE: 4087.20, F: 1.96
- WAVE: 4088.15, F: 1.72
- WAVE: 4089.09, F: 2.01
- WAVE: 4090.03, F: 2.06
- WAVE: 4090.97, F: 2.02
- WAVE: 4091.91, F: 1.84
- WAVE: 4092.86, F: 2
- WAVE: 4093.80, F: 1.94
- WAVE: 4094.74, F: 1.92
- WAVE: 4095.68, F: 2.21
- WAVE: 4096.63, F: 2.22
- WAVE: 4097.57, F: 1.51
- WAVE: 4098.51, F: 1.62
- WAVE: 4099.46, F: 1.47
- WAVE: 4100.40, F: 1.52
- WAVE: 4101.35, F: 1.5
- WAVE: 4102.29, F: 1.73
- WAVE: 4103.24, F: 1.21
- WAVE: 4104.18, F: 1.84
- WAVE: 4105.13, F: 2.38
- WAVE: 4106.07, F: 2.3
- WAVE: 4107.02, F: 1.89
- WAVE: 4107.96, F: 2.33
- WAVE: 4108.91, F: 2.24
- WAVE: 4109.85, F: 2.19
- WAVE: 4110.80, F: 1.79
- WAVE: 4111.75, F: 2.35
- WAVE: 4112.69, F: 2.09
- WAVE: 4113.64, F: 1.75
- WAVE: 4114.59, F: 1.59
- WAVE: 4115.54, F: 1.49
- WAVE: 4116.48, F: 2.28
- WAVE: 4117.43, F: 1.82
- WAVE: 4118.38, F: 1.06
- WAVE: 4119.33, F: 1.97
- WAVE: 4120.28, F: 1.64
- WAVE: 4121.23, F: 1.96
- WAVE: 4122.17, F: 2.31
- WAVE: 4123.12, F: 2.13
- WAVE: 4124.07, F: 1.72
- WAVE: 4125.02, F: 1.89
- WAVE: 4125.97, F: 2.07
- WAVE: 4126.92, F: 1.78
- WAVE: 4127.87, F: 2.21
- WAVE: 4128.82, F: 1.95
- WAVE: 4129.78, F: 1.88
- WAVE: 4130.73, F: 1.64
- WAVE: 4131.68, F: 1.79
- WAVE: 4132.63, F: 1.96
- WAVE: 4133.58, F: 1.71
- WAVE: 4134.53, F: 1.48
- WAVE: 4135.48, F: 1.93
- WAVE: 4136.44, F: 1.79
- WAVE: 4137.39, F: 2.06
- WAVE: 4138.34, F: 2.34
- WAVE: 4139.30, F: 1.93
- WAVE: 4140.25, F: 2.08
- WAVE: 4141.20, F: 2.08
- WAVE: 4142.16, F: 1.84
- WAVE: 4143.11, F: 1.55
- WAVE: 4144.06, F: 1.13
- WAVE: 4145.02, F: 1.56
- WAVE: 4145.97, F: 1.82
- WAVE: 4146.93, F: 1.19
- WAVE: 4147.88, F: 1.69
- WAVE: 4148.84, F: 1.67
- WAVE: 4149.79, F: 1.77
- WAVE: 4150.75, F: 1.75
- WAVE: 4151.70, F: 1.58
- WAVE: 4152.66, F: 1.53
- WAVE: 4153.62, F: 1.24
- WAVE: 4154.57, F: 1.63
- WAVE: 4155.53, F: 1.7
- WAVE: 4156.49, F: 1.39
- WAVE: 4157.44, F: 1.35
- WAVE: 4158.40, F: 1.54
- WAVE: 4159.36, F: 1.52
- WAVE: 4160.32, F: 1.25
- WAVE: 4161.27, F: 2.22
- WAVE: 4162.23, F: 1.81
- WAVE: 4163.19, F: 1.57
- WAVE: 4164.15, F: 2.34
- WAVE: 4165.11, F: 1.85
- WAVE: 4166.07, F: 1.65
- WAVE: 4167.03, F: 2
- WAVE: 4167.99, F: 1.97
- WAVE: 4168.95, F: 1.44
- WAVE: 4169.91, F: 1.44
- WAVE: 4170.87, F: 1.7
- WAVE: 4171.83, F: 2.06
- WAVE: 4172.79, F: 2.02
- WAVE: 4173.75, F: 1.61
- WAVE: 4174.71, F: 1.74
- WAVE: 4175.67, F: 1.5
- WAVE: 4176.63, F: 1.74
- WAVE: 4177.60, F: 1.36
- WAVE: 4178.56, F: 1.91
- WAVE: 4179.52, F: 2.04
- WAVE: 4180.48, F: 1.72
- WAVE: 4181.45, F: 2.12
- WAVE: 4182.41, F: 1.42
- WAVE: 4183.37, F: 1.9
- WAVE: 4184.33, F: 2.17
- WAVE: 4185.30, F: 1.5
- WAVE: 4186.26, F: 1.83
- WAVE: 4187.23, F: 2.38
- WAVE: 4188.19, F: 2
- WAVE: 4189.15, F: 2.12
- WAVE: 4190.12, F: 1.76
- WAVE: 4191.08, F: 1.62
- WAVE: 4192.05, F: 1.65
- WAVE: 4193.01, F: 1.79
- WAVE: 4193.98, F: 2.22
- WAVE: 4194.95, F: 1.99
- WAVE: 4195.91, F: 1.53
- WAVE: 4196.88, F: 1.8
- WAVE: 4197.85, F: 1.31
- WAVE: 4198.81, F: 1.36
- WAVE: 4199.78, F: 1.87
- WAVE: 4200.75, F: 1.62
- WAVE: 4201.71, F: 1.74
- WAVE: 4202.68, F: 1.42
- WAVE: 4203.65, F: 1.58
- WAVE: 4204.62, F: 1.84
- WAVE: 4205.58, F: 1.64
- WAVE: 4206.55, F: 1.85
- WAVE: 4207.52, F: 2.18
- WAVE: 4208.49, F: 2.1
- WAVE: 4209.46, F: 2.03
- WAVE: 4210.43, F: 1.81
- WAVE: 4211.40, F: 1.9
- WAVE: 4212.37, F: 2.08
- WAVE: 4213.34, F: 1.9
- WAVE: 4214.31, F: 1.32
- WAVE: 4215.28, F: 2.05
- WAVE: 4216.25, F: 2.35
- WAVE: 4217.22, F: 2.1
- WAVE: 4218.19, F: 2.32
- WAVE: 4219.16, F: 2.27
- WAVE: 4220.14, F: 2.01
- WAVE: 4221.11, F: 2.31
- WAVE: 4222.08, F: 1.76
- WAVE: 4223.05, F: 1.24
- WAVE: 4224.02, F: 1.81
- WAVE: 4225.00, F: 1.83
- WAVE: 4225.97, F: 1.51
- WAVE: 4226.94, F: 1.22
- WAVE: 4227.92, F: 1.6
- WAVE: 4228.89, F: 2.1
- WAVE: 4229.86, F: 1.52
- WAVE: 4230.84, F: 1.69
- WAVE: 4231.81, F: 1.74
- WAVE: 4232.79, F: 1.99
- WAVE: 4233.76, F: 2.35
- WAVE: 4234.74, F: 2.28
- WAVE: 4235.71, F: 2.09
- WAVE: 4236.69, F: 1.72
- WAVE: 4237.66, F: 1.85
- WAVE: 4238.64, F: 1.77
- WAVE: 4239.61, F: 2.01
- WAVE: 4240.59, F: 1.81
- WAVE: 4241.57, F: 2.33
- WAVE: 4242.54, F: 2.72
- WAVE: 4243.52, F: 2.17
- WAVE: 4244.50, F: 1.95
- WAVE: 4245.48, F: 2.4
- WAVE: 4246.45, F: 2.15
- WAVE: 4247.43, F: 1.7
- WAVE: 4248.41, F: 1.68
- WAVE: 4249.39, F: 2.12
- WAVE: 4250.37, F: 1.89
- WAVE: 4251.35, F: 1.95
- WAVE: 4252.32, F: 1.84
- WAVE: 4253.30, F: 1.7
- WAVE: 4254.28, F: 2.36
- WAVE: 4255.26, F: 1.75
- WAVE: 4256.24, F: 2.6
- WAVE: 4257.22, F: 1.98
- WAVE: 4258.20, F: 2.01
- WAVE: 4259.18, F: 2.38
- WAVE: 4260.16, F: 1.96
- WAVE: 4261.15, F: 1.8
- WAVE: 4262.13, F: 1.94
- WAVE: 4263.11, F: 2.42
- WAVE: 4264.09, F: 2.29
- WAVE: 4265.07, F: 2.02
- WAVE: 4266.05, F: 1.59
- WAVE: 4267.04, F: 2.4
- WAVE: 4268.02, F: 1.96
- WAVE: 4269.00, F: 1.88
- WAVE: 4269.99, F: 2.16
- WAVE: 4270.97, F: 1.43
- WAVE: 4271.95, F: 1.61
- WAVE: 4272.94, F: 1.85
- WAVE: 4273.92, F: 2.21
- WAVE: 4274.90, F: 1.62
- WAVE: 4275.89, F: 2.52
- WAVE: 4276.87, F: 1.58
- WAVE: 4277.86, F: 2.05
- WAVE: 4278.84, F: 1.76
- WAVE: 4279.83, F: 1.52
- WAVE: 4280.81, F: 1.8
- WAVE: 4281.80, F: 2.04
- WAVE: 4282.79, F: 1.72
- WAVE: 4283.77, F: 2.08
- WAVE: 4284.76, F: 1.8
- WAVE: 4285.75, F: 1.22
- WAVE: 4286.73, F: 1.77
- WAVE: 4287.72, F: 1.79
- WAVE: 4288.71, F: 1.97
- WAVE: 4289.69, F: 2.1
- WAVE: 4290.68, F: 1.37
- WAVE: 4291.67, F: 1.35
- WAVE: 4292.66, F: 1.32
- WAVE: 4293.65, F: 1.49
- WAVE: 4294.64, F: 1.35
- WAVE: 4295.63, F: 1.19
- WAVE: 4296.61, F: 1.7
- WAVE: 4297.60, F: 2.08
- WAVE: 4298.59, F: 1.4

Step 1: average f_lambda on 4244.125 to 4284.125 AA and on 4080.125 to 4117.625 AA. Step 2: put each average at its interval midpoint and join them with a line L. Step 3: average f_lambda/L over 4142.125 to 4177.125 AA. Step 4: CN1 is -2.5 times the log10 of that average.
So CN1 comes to 0.16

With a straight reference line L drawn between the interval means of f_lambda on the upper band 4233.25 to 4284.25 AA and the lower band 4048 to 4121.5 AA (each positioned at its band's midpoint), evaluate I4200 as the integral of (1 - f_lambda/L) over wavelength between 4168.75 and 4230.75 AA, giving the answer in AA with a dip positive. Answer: 4.25 AA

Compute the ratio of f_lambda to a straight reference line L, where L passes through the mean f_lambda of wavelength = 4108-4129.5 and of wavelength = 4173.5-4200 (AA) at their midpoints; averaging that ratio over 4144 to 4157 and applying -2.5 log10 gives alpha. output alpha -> 0.192 mag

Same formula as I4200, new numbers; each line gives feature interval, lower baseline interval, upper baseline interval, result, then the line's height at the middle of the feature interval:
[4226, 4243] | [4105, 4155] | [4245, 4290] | 0.0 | 1.92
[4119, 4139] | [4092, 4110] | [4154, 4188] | -0.9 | 1.84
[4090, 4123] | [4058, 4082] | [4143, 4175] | -3.8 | 1.69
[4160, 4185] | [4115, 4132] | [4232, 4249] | 2.0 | 1.94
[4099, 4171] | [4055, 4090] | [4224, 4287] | 2.0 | 1.84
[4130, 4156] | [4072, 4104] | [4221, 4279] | 2.0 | 1.87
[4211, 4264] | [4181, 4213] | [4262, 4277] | -1.7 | 1.91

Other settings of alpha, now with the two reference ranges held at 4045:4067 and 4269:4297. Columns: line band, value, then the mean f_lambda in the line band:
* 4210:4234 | -0.08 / 1.87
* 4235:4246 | -0.20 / 2.08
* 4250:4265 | -0.19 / 2.06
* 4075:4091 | -0.08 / 1.89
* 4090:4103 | -0.03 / 1.81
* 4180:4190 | -0.10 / 1.91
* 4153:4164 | 0.10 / 1.59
